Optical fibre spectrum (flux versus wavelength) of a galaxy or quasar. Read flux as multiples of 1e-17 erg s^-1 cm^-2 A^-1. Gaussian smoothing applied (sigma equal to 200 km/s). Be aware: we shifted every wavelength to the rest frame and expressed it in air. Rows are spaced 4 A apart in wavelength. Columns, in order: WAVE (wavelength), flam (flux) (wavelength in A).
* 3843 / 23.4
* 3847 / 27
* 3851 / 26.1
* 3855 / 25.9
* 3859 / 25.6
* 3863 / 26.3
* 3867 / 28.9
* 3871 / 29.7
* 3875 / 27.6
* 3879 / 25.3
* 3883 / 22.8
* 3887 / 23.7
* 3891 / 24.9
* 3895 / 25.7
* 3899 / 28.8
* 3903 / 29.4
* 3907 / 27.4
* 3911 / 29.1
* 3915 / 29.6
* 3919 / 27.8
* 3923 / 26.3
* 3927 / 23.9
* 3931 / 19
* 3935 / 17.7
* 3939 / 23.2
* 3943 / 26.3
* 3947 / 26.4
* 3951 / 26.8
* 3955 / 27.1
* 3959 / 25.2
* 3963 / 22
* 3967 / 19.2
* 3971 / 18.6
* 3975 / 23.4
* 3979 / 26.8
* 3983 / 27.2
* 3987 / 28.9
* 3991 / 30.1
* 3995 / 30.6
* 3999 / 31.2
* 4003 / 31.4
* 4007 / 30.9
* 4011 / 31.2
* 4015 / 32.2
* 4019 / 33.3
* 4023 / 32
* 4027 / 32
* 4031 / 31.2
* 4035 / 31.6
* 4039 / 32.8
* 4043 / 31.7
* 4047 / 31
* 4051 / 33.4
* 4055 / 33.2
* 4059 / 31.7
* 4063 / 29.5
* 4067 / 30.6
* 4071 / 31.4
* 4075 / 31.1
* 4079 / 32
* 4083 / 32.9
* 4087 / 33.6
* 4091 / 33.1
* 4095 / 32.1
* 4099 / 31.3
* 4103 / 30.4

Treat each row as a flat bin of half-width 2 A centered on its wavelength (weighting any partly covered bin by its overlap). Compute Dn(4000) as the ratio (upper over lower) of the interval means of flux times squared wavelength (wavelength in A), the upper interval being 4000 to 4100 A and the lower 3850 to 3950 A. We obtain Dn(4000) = 1.3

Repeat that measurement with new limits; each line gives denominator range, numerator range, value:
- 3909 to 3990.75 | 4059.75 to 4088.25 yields 1.35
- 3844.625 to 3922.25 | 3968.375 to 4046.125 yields 1.18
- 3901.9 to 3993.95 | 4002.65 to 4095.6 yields 1.33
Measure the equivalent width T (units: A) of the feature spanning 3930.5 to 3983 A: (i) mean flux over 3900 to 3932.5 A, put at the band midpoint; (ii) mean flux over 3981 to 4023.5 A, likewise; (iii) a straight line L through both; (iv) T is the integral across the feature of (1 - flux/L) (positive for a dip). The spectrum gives 9.5 A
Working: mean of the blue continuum 26.7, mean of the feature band 23.5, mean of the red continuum 30.8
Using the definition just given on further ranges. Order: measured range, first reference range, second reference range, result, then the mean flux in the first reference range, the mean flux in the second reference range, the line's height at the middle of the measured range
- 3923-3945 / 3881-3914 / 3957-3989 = 2.5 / 26.6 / 23.9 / 25.3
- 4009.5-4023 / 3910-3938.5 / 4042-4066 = -1.2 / 24.5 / 31.7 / 29.6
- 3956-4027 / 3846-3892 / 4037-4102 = 4.2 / 26.2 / 31.9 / 29.7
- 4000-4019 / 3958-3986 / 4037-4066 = -3.0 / 23.3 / 31.9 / 27.4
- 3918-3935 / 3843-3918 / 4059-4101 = 2.8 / 26.8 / 31.8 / 27.9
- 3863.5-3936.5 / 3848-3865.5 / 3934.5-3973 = -3.2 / 26.1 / 23.5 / 24.9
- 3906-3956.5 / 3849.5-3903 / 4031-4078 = 4.7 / 26.4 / 31.6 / 28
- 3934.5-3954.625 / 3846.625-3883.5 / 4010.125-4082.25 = 2.9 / 26.7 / 31.8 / 28.9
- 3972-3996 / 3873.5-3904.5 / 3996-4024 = 2.5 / 25.9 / 31.7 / 30.5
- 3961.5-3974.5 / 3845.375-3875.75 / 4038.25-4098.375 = 4.1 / 27.1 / 32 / 29.6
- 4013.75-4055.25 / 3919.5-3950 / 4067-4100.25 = -4.1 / 23.6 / 32.1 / 29.3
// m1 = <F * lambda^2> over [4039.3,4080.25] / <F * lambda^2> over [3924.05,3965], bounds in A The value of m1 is 1.40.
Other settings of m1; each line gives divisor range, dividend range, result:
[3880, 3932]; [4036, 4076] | 1.30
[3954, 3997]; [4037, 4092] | 1.32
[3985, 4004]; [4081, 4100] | 1.13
